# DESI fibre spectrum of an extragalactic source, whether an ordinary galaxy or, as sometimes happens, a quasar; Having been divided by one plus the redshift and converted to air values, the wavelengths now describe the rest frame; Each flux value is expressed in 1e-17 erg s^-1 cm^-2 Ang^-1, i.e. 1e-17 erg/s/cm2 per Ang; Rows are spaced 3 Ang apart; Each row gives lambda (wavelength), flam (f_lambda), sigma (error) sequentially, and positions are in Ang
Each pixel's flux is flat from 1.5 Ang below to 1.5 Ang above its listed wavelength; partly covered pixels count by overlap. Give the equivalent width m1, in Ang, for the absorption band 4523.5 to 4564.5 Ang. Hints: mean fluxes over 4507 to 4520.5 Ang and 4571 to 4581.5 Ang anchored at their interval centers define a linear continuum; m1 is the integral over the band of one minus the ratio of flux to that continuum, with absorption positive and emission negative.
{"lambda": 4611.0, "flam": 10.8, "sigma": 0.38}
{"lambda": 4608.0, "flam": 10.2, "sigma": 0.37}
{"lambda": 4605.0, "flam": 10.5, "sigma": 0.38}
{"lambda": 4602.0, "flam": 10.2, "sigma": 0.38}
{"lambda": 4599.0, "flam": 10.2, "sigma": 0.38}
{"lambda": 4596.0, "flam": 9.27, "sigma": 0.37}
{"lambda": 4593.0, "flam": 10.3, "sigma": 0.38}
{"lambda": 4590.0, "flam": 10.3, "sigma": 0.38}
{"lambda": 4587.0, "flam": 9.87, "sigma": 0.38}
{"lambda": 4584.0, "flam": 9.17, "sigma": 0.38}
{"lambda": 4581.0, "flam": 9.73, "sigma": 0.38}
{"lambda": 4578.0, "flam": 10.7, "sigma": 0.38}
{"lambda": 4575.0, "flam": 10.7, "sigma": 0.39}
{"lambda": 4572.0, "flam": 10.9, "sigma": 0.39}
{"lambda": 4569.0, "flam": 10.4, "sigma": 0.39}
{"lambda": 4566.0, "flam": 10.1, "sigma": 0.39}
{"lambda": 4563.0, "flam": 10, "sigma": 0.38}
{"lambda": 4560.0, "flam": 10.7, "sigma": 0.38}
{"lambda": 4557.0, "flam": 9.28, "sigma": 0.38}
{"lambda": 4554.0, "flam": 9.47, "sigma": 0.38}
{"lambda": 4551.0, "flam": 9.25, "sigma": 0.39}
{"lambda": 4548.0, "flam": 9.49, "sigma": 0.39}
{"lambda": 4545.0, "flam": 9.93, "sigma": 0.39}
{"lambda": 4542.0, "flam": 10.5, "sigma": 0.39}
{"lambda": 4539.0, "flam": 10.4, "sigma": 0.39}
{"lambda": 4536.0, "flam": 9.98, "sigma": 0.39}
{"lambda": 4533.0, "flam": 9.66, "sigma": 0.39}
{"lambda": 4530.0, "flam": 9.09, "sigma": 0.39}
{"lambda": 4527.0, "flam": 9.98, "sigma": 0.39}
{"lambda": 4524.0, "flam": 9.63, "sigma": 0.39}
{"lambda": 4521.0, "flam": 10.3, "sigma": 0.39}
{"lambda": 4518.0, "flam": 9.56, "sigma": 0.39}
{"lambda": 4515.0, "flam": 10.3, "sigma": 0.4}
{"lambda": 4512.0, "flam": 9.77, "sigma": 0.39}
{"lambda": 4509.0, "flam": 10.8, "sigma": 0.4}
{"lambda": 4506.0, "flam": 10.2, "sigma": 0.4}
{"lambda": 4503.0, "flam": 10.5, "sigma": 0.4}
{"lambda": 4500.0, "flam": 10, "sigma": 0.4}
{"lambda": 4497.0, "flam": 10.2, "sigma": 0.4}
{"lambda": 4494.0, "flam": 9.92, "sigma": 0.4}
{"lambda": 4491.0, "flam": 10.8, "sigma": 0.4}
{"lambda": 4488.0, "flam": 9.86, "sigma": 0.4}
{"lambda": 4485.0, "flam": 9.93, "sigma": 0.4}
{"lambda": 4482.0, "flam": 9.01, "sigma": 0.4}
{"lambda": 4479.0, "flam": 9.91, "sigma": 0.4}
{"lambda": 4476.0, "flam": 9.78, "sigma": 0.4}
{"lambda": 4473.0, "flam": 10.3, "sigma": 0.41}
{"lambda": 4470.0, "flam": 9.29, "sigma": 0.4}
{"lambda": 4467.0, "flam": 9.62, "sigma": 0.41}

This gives 2.07 Ang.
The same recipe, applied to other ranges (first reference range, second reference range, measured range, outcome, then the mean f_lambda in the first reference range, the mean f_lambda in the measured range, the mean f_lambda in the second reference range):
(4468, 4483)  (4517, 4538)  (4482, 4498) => -0.55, 9.68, 10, 9.76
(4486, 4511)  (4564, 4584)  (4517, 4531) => 0.74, 10.3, 9.74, 10.3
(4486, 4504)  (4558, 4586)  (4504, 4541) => 0.82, 10.2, 9.99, 10.2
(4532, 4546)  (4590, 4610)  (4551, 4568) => 0.43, 10.1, 9.87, 10.1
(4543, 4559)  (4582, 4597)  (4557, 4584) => -1.66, 9.55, 10.3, 9.8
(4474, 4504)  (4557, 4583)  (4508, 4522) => -0.03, 9.99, 10.1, 10.3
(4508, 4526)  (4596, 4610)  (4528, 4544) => 0.23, 10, 9.93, 10.2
